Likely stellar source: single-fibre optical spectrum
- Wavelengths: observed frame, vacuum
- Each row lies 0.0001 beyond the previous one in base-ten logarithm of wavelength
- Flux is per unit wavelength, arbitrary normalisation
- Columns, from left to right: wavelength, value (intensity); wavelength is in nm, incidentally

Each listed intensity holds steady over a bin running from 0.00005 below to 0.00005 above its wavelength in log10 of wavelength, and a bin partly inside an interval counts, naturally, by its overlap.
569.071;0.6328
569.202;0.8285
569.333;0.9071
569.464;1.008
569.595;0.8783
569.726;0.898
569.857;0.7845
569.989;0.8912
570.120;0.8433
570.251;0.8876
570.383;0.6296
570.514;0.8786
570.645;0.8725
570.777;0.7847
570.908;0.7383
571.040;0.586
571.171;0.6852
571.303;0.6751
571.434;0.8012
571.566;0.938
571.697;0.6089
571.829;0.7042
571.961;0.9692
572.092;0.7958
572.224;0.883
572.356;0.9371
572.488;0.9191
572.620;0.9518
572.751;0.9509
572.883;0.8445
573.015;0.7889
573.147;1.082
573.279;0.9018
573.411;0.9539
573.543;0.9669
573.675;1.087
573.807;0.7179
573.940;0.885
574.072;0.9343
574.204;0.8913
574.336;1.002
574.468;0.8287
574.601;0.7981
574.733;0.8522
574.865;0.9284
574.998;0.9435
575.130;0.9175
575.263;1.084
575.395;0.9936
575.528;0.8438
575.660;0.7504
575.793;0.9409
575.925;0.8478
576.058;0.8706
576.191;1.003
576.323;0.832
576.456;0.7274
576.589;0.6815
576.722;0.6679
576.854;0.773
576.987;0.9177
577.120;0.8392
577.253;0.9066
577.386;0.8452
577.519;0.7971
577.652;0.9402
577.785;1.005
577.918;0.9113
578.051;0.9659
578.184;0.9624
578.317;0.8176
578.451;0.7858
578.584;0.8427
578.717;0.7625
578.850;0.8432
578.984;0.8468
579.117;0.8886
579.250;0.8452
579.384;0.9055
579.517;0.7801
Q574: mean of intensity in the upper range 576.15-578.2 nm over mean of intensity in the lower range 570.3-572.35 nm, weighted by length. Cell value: 1.10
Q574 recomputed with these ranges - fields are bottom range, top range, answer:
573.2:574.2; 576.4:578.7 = 0.92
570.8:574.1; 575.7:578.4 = 1.01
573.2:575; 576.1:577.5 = 0.90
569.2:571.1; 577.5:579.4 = 1.06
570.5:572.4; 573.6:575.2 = 1.14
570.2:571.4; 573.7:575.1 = 1.18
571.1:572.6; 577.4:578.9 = 1.08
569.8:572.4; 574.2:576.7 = 1.10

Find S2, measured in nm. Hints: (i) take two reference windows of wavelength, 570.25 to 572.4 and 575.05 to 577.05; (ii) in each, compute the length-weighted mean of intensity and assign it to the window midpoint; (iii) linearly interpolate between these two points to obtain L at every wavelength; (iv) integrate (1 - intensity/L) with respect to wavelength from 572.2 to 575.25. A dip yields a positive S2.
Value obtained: -0.35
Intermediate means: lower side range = 0.782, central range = 0.915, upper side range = 0.857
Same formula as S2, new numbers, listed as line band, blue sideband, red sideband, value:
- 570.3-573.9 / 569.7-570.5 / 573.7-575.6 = 0.08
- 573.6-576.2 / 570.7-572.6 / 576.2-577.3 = -0.34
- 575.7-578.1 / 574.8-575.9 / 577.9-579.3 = 0.09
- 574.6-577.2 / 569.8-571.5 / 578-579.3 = -0.11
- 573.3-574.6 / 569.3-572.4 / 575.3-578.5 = -0.11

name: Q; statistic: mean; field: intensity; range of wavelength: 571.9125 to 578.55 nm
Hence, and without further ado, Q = 0.888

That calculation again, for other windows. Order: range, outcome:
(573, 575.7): 0.916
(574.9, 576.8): 0.865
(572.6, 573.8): 0.937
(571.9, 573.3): 0.912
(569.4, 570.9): 0.846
